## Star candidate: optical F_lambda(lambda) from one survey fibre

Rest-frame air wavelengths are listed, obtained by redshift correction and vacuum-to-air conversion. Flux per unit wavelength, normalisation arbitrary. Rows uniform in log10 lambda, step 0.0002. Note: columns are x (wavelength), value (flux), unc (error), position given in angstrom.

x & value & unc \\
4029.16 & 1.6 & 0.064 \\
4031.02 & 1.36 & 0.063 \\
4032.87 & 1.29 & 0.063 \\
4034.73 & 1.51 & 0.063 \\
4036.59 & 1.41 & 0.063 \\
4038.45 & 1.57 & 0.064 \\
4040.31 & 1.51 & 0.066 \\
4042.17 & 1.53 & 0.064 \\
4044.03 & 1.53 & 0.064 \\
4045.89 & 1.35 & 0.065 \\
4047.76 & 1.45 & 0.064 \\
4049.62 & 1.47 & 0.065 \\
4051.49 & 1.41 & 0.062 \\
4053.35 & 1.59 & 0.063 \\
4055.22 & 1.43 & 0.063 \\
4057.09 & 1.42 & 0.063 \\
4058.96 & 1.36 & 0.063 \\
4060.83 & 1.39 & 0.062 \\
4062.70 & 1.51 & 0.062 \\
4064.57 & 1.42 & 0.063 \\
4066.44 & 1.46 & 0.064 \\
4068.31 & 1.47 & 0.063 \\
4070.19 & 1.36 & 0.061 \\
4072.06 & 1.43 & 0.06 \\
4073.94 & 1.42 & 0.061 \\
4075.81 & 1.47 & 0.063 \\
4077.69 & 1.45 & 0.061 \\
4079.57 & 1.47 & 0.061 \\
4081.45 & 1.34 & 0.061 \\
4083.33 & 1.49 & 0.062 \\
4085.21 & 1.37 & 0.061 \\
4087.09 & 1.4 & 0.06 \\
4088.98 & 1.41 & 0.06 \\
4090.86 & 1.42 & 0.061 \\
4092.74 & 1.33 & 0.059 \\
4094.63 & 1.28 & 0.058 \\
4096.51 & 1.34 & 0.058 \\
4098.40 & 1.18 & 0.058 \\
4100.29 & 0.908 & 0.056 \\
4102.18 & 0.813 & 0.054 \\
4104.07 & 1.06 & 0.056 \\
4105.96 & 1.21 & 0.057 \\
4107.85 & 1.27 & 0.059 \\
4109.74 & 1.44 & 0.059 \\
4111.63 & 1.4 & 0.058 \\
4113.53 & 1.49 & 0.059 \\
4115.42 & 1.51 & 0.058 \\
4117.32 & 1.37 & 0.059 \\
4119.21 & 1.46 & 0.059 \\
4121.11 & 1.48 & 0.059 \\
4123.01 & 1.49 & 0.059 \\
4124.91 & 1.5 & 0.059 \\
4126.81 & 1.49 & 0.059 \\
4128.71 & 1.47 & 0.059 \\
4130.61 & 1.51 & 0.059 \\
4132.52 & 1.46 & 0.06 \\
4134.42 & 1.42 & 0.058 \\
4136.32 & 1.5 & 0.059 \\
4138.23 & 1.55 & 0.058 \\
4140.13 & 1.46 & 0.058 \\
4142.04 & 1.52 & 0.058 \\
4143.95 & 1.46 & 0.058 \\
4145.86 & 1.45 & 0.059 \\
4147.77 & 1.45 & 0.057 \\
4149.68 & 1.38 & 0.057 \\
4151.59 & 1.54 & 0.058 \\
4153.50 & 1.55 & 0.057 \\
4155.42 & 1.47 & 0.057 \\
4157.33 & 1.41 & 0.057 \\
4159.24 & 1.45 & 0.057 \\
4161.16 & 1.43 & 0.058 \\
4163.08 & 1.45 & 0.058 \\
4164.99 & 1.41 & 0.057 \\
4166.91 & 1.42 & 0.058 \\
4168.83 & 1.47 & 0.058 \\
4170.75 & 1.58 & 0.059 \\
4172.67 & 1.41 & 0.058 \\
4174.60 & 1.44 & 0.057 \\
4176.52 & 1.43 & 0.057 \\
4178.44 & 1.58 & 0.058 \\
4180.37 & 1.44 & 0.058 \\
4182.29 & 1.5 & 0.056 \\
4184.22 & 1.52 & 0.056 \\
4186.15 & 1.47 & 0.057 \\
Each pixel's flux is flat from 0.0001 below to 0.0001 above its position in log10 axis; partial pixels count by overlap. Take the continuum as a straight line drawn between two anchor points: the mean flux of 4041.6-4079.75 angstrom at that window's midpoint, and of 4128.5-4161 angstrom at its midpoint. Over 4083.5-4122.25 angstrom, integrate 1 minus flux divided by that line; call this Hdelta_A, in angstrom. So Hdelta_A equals 3.9 angstrom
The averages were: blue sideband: 1.45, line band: 1.31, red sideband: 1.47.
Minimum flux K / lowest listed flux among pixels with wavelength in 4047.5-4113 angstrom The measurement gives 0.813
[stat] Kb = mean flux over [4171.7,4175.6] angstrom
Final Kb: 1.42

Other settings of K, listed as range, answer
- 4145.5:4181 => 1.38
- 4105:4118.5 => 1.21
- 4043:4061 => 1.35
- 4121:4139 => 1.42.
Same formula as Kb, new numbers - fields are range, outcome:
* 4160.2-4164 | 1.44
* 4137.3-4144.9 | 1.5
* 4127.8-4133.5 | 1.48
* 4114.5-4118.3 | 1.44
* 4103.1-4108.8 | 1.18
